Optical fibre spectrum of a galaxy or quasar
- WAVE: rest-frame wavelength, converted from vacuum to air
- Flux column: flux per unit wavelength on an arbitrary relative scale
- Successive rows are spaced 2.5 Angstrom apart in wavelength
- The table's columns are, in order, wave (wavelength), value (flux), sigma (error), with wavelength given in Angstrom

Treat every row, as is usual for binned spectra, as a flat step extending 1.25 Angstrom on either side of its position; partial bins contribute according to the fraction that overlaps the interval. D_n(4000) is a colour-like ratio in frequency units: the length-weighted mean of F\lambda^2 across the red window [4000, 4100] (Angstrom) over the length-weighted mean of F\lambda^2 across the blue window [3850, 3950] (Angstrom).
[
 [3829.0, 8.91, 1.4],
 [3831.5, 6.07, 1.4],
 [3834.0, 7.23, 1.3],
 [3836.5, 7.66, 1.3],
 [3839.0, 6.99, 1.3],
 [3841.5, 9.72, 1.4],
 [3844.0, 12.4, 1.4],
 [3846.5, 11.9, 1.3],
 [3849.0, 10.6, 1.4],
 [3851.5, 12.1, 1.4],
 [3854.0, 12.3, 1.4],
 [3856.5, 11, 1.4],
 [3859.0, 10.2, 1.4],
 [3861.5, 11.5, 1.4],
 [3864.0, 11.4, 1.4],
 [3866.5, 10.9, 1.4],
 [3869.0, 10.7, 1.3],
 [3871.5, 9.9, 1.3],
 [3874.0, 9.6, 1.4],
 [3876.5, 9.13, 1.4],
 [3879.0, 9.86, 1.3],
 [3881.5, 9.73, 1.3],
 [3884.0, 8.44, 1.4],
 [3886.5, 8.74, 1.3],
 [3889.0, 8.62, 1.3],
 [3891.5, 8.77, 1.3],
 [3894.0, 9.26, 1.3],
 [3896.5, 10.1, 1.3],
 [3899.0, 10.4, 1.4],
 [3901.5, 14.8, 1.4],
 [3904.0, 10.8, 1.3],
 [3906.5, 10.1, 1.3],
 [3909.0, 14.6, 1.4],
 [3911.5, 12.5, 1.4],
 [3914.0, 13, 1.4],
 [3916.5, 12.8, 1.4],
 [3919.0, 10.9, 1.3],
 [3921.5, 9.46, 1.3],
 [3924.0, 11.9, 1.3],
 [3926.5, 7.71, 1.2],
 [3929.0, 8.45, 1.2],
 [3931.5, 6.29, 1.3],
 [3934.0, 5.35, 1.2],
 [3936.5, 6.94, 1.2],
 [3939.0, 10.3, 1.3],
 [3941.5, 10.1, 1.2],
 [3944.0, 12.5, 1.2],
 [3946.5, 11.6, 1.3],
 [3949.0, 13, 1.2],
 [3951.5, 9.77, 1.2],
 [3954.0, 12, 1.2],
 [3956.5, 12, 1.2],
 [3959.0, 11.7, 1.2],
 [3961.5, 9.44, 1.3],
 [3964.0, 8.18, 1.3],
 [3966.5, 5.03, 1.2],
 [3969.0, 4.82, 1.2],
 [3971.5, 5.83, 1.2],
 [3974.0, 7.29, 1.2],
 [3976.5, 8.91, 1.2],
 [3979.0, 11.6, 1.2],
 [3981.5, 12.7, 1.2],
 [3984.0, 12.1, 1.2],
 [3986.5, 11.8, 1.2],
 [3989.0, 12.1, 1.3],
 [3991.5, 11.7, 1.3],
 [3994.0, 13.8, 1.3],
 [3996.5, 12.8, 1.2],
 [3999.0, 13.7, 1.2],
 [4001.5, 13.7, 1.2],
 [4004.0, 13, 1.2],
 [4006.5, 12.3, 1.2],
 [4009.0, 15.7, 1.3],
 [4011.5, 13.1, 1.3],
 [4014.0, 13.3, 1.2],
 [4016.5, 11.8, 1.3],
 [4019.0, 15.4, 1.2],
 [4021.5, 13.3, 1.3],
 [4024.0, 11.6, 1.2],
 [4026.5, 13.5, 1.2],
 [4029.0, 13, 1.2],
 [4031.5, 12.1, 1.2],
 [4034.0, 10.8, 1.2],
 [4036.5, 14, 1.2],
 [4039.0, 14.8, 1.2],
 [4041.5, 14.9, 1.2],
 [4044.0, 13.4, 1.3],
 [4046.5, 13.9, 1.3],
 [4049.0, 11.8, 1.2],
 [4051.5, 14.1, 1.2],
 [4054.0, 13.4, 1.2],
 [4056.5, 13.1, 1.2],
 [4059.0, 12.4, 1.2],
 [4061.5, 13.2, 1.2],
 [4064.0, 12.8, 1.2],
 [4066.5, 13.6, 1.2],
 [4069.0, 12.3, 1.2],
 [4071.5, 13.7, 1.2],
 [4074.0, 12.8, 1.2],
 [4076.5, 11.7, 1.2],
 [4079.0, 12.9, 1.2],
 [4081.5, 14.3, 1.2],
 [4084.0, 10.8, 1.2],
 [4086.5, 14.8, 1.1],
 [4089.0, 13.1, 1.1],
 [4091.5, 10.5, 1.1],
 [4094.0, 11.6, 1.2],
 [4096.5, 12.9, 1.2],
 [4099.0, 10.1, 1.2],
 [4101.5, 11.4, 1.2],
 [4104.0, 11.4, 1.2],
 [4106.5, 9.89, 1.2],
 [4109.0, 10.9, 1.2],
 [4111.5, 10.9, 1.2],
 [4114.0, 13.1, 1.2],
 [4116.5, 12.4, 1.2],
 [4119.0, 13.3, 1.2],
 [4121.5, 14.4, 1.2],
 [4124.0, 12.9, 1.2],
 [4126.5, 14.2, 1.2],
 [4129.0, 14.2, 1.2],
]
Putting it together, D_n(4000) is 1.35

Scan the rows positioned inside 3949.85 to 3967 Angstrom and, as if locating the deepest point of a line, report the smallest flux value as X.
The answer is 5.03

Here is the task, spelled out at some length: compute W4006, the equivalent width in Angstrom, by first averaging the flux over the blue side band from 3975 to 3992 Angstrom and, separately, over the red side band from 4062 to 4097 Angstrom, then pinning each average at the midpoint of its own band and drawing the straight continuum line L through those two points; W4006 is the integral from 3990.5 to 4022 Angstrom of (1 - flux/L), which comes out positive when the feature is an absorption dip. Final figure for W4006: -4.2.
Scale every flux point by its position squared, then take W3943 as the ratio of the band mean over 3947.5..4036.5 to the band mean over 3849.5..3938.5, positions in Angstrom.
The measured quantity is 1.19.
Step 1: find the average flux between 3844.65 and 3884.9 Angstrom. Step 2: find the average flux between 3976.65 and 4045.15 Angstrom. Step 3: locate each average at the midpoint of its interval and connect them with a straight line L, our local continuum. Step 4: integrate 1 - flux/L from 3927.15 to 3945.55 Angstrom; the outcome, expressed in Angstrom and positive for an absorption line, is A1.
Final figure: 5.0 Angstrom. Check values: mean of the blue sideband 10.6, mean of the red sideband 13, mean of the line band 8.58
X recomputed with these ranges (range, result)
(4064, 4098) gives 10.5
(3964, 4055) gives 4.82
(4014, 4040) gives 10.8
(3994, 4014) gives 12.3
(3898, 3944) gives 5.35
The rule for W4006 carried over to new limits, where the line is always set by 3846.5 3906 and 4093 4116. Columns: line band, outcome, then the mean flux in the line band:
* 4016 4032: -2.9 Angstrom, 13.1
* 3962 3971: 3.8 Angstrom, 6.28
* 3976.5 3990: -1.1 Angstrom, 11.8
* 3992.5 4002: -2.2 Angstrom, 13.4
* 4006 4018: -2.6 Angstrom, 13.3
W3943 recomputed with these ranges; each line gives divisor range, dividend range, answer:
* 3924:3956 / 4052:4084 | 1.43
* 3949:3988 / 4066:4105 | 1.35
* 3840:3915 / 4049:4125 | 1.29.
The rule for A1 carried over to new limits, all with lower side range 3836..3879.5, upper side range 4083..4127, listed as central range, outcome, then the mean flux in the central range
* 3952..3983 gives 5.7 Angstrom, 9.16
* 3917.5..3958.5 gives 4.0 Angstrom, 9.94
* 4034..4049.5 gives -2.6 Angstrom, 13.7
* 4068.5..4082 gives -1.1 Angstrom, 12.9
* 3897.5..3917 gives -2.7 Angstrom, 12.3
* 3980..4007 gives -3.1 Angstrom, 12.7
